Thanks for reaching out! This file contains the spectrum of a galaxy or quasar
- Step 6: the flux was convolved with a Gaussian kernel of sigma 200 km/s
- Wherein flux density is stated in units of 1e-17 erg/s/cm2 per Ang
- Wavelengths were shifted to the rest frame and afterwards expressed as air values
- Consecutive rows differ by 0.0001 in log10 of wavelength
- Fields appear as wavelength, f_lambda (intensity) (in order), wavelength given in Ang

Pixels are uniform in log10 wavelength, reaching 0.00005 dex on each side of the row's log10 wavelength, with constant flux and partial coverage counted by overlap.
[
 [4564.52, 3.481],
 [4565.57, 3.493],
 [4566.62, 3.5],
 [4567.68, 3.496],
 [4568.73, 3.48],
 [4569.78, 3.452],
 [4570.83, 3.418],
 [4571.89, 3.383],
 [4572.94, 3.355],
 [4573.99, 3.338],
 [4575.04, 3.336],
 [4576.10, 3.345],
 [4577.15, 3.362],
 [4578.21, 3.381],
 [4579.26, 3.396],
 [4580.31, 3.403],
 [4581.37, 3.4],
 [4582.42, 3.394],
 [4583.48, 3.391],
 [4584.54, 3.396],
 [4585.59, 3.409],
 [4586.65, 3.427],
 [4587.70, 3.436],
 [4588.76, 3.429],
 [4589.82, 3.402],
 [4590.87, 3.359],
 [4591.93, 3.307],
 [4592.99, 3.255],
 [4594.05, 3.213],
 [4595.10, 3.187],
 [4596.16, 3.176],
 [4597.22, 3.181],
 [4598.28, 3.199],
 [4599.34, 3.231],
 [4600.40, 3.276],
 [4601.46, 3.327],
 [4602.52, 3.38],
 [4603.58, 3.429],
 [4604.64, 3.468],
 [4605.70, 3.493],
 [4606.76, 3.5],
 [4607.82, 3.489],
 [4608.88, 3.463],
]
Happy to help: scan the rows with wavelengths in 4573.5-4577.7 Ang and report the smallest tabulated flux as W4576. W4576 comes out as 3.336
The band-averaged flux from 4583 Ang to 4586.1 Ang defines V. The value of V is 3.4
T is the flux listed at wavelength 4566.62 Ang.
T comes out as 3.5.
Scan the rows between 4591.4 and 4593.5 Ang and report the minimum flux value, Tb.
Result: 3.255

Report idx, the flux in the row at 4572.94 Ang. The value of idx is 3.355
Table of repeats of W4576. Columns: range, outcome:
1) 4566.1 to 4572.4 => 3.383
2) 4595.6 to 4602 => 3.176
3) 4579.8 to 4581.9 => 3.4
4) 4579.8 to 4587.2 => 3.391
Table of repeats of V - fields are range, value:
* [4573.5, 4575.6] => 3.33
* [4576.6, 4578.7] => 3.37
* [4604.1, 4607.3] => 3.49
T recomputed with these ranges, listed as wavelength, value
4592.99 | 3.255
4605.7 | 3.493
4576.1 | 3.345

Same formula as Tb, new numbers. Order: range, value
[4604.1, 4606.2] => 3.468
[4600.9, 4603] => 3.327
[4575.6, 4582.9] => 3.345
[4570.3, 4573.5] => 3.355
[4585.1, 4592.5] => 3.307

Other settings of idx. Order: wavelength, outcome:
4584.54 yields 3.396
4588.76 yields 3.429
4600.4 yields 3.276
